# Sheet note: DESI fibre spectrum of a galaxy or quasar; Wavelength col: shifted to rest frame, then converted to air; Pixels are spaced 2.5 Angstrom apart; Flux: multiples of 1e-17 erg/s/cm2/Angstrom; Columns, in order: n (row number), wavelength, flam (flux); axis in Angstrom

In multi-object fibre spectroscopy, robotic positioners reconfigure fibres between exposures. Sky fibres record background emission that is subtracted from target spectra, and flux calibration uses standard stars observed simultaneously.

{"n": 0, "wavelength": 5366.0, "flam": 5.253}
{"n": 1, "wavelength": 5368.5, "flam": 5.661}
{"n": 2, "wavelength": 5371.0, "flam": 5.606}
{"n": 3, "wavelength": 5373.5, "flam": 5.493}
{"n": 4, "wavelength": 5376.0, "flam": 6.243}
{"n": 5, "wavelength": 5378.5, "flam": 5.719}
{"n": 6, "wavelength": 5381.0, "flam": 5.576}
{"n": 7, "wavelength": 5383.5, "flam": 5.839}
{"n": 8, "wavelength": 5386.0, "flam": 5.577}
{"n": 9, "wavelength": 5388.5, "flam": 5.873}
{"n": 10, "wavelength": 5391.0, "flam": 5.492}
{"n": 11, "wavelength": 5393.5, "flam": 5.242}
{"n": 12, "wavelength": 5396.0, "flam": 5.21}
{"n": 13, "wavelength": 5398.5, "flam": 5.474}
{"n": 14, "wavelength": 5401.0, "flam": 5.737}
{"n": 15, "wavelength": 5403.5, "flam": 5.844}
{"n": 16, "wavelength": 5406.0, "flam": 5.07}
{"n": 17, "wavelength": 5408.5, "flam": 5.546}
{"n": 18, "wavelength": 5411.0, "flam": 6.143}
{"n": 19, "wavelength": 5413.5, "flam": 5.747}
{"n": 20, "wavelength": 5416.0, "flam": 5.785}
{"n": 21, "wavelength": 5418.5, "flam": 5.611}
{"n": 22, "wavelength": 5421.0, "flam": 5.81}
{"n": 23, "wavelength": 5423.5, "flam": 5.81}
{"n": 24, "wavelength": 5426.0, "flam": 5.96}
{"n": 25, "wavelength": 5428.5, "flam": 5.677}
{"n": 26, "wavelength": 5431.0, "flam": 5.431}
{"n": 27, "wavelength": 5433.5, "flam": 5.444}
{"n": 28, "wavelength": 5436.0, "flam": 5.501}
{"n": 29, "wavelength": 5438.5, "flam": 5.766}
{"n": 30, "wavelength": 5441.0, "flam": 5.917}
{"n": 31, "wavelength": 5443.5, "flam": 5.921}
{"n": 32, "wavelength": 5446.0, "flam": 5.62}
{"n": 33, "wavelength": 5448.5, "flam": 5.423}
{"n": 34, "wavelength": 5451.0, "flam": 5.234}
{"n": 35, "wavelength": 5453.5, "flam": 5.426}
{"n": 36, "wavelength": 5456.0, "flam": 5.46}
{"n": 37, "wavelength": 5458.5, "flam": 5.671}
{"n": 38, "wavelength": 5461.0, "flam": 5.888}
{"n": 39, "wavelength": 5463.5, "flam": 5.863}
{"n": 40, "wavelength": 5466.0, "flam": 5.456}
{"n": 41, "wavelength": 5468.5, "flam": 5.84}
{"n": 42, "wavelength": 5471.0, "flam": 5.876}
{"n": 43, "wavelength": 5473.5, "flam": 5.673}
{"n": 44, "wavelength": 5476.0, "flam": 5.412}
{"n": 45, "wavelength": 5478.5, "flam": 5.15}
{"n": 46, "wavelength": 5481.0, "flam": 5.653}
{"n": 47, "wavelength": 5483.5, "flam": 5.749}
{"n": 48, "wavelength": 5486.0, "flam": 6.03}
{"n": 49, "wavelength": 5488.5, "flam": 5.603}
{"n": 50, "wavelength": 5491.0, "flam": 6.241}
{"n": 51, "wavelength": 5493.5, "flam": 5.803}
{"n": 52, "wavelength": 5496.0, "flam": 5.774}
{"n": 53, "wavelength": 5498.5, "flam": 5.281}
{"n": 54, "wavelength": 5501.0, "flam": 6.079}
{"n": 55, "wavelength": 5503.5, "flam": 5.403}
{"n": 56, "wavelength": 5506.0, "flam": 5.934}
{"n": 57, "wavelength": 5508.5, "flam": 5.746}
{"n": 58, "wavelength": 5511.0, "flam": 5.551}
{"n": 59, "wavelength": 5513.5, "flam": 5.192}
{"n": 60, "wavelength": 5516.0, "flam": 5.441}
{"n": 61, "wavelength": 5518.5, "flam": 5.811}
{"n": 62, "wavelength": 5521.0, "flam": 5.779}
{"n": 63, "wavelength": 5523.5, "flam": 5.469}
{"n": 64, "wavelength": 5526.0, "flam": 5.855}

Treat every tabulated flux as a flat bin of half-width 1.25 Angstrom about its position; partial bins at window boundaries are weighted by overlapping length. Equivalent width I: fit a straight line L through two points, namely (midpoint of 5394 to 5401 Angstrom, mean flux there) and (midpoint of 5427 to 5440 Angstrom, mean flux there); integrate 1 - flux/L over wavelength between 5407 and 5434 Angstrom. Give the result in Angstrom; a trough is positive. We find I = -1.0 Angstrom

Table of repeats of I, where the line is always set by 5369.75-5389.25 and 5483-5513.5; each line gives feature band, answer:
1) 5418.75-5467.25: 0.8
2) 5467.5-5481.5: 0.4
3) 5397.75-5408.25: 0.4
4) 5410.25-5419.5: -0.1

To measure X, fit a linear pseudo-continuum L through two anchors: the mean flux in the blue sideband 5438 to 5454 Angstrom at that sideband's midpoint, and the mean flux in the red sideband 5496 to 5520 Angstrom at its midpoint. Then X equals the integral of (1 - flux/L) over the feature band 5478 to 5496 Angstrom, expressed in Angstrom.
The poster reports -0.5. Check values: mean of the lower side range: 5.62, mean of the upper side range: 5.61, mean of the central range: 5.77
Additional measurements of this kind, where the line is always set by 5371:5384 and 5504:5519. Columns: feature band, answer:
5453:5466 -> 0.0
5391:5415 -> 0.7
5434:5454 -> 0.3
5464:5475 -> -0.1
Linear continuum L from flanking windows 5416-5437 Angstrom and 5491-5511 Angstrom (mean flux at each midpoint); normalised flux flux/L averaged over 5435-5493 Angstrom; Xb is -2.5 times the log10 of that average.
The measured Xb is 0.01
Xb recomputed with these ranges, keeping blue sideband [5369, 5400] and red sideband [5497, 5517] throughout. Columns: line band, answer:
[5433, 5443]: -0.018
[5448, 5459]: 0.033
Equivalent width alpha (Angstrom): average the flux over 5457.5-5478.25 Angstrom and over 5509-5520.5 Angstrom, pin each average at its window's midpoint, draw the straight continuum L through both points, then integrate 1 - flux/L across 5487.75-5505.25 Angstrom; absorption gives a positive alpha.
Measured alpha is -0.49 Angstrom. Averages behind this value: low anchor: 5.68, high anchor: 5.53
